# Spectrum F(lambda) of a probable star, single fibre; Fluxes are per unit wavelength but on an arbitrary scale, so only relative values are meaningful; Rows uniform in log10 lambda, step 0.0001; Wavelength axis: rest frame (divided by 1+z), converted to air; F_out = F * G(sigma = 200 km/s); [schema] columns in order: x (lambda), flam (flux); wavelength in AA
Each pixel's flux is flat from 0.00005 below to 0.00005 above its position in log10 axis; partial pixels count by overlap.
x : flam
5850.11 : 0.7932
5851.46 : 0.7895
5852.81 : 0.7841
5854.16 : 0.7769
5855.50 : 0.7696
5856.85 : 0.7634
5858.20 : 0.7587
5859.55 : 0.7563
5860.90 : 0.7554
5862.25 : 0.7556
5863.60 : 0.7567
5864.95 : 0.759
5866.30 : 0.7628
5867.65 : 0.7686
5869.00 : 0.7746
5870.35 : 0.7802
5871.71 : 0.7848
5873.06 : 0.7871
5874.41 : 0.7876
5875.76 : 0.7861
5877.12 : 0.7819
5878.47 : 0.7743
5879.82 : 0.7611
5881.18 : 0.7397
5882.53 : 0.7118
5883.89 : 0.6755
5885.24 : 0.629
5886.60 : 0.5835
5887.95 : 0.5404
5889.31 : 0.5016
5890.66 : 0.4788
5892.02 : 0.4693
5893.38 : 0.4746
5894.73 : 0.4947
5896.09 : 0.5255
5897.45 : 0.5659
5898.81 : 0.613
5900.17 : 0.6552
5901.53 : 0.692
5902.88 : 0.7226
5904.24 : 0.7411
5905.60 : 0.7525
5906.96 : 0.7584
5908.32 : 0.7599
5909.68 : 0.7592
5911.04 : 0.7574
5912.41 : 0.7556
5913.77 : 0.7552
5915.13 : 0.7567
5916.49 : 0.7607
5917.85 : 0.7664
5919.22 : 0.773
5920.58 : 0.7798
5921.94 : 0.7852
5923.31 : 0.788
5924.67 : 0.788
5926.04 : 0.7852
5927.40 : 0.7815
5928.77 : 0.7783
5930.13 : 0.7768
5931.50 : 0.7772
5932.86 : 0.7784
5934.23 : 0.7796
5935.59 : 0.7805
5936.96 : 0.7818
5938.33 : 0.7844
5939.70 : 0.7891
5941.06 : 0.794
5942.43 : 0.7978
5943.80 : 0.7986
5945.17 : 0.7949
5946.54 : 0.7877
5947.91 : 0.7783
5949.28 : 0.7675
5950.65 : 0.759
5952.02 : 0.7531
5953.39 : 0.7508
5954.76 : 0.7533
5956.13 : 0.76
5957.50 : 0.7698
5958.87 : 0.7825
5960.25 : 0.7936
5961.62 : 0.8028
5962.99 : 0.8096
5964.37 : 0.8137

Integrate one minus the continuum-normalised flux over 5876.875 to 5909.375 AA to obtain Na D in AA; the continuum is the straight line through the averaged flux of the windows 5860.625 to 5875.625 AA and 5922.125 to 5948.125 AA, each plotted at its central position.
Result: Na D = 5.7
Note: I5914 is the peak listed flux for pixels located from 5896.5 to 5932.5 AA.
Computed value 0.788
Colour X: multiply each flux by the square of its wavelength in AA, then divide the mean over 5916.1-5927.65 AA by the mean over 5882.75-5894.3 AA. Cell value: 1.4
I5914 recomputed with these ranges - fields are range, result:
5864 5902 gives 0.7876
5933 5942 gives 0.794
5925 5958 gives 0.7986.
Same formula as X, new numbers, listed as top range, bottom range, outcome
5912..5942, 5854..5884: 1.04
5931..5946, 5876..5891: 1.21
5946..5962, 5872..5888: 1.09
